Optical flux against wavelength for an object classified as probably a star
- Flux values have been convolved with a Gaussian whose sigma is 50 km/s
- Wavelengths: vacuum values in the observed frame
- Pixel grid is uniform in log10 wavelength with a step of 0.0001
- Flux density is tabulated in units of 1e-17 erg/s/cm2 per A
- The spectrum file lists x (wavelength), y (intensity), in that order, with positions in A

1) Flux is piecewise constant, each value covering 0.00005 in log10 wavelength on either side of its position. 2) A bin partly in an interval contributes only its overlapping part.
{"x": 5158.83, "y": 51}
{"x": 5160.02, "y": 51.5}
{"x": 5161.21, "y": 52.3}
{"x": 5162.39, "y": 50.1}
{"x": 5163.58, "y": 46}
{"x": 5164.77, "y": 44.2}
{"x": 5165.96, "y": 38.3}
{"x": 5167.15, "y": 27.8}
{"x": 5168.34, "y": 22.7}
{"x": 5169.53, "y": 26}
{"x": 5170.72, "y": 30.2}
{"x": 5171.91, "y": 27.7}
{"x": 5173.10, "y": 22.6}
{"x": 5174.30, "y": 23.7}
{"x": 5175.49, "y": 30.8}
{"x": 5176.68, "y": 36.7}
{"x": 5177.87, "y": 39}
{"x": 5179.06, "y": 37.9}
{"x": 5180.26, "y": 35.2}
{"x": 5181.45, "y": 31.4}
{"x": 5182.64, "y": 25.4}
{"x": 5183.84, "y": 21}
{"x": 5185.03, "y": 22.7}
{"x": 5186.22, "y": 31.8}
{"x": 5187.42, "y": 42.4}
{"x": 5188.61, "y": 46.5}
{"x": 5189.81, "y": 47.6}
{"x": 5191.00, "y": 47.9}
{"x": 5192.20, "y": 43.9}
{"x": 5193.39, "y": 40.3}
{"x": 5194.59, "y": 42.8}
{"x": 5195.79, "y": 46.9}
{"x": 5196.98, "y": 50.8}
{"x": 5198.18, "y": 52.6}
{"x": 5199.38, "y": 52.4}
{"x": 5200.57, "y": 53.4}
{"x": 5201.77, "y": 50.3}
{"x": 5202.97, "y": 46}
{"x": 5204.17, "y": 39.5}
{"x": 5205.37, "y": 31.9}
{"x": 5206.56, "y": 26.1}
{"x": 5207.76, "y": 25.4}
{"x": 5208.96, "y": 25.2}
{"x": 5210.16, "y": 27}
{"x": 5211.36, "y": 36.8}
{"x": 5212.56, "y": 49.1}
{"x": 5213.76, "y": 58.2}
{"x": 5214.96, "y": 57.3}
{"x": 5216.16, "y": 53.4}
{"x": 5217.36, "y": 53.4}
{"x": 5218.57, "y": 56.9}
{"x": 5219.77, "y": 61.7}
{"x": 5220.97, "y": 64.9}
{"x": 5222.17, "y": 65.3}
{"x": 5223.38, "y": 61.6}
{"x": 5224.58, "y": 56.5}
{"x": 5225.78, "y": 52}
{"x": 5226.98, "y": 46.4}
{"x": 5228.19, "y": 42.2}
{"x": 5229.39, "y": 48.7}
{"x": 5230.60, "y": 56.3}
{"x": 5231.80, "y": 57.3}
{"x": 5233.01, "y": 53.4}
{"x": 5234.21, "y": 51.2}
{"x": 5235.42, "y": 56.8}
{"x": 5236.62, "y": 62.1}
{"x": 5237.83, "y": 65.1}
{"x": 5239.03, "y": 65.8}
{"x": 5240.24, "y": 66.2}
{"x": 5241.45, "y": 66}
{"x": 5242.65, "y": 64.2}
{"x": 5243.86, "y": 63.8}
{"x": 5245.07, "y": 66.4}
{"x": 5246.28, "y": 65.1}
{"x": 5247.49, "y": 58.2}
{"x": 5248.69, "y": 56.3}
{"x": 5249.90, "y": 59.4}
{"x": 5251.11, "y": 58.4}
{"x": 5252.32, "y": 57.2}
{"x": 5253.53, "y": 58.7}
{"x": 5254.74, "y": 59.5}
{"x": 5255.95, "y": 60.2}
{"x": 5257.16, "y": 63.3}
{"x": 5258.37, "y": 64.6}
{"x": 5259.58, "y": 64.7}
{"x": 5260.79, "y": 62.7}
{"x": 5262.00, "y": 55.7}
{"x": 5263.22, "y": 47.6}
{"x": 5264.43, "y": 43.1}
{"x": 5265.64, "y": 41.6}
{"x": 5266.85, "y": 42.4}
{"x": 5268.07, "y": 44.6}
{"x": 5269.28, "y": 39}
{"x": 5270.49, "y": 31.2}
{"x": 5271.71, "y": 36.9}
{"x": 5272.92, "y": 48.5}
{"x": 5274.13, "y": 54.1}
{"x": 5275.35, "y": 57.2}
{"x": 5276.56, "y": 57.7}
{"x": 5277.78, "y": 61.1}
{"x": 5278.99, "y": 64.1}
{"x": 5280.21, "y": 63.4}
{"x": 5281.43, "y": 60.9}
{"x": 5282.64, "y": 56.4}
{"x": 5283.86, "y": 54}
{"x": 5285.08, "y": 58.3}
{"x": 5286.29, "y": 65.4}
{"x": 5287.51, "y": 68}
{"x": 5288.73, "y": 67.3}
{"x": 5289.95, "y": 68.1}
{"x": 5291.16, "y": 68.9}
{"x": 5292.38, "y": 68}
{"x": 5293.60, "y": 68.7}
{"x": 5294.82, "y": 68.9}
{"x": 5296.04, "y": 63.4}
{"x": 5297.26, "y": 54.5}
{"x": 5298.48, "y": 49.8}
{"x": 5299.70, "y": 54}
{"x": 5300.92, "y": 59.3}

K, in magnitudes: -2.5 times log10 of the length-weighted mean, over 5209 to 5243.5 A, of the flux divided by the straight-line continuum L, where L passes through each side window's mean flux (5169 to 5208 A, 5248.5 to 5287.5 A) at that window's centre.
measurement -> -0.20 mag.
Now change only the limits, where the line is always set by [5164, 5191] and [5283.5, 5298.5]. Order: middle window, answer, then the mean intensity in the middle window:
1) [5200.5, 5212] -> 0.145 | 35.4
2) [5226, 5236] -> -0.087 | 51.5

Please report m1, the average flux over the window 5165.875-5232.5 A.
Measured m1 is 42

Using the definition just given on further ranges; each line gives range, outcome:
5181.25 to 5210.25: 39.2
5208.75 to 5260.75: 57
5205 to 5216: 38.2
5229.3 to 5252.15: 60.2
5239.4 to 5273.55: 55.3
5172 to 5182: 31.9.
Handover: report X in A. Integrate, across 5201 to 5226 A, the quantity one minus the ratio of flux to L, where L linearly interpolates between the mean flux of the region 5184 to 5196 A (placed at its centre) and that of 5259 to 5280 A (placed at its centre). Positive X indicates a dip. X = -2.33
